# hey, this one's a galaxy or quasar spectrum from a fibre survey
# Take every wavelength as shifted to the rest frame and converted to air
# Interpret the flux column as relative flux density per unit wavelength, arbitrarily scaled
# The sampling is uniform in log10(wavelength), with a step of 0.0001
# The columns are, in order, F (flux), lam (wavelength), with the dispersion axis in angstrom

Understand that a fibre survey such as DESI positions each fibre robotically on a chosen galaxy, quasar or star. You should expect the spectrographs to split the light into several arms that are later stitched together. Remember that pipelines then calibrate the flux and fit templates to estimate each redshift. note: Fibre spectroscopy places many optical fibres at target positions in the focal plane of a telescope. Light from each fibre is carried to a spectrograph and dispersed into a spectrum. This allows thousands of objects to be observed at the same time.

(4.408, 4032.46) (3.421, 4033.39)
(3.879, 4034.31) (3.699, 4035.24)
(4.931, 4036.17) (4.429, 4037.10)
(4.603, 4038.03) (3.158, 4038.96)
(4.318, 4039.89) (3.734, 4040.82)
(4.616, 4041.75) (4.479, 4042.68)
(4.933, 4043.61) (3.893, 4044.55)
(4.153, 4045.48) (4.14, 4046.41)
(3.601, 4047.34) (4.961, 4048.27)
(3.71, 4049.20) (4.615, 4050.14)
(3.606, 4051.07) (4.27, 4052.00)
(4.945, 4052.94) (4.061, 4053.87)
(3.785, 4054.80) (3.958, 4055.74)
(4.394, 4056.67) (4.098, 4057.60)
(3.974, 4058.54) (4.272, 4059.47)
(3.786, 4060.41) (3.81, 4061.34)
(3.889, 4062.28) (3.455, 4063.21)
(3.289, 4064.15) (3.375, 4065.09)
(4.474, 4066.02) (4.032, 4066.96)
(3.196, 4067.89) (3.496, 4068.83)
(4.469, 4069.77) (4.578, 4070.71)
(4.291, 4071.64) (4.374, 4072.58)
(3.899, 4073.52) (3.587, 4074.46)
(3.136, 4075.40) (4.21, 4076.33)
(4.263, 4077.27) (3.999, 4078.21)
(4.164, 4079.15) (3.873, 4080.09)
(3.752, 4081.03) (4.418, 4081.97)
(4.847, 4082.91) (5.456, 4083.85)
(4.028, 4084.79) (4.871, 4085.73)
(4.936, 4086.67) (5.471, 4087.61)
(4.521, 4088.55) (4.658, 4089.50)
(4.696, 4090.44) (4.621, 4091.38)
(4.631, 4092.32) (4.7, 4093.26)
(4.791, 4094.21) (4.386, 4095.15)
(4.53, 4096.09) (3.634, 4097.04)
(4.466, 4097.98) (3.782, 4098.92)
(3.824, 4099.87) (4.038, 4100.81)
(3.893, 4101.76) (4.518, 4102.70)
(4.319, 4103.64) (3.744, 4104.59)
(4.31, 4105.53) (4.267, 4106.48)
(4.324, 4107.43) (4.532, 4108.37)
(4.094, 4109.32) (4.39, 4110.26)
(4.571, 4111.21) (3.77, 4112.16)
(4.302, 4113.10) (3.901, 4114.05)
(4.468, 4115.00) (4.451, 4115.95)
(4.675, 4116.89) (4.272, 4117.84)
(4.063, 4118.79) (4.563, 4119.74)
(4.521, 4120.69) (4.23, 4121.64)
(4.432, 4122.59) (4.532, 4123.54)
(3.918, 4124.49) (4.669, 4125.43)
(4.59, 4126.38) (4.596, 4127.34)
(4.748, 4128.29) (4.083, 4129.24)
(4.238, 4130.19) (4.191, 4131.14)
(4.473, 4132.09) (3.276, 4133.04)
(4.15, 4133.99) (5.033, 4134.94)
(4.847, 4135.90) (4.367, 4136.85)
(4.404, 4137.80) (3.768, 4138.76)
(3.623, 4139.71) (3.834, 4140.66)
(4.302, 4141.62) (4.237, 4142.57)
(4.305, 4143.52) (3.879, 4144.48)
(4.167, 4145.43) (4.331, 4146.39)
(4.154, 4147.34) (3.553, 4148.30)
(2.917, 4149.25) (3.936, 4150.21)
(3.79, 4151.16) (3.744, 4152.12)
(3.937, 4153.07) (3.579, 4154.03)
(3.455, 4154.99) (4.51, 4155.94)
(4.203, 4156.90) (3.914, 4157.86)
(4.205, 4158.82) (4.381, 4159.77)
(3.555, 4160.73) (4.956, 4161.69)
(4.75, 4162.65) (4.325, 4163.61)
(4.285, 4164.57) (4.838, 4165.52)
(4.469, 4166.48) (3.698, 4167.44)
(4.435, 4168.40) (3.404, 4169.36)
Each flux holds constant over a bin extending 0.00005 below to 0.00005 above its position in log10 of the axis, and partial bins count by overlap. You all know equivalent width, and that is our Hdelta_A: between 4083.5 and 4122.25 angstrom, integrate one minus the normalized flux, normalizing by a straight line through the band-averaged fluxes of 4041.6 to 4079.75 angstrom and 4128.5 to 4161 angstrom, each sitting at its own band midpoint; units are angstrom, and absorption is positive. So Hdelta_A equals -3.3 angstrom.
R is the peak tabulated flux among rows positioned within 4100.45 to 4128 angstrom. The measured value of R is 4.675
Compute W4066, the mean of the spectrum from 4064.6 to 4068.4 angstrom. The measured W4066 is 3.77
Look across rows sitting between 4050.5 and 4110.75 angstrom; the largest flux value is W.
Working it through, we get 5.471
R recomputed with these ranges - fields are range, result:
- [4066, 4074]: 4.578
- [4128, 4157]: 5.033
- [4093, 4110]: 4.791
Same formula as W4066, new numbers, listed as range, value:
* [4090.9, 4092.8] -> 4.64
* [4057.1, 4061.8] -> 3.99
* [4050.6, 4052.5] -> 3.95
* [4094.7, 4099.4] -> 4.16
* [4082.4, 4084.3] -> 5.13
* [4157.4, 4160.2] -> 4.17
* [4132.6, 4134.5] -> 3.75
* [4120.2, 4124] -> 4.42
